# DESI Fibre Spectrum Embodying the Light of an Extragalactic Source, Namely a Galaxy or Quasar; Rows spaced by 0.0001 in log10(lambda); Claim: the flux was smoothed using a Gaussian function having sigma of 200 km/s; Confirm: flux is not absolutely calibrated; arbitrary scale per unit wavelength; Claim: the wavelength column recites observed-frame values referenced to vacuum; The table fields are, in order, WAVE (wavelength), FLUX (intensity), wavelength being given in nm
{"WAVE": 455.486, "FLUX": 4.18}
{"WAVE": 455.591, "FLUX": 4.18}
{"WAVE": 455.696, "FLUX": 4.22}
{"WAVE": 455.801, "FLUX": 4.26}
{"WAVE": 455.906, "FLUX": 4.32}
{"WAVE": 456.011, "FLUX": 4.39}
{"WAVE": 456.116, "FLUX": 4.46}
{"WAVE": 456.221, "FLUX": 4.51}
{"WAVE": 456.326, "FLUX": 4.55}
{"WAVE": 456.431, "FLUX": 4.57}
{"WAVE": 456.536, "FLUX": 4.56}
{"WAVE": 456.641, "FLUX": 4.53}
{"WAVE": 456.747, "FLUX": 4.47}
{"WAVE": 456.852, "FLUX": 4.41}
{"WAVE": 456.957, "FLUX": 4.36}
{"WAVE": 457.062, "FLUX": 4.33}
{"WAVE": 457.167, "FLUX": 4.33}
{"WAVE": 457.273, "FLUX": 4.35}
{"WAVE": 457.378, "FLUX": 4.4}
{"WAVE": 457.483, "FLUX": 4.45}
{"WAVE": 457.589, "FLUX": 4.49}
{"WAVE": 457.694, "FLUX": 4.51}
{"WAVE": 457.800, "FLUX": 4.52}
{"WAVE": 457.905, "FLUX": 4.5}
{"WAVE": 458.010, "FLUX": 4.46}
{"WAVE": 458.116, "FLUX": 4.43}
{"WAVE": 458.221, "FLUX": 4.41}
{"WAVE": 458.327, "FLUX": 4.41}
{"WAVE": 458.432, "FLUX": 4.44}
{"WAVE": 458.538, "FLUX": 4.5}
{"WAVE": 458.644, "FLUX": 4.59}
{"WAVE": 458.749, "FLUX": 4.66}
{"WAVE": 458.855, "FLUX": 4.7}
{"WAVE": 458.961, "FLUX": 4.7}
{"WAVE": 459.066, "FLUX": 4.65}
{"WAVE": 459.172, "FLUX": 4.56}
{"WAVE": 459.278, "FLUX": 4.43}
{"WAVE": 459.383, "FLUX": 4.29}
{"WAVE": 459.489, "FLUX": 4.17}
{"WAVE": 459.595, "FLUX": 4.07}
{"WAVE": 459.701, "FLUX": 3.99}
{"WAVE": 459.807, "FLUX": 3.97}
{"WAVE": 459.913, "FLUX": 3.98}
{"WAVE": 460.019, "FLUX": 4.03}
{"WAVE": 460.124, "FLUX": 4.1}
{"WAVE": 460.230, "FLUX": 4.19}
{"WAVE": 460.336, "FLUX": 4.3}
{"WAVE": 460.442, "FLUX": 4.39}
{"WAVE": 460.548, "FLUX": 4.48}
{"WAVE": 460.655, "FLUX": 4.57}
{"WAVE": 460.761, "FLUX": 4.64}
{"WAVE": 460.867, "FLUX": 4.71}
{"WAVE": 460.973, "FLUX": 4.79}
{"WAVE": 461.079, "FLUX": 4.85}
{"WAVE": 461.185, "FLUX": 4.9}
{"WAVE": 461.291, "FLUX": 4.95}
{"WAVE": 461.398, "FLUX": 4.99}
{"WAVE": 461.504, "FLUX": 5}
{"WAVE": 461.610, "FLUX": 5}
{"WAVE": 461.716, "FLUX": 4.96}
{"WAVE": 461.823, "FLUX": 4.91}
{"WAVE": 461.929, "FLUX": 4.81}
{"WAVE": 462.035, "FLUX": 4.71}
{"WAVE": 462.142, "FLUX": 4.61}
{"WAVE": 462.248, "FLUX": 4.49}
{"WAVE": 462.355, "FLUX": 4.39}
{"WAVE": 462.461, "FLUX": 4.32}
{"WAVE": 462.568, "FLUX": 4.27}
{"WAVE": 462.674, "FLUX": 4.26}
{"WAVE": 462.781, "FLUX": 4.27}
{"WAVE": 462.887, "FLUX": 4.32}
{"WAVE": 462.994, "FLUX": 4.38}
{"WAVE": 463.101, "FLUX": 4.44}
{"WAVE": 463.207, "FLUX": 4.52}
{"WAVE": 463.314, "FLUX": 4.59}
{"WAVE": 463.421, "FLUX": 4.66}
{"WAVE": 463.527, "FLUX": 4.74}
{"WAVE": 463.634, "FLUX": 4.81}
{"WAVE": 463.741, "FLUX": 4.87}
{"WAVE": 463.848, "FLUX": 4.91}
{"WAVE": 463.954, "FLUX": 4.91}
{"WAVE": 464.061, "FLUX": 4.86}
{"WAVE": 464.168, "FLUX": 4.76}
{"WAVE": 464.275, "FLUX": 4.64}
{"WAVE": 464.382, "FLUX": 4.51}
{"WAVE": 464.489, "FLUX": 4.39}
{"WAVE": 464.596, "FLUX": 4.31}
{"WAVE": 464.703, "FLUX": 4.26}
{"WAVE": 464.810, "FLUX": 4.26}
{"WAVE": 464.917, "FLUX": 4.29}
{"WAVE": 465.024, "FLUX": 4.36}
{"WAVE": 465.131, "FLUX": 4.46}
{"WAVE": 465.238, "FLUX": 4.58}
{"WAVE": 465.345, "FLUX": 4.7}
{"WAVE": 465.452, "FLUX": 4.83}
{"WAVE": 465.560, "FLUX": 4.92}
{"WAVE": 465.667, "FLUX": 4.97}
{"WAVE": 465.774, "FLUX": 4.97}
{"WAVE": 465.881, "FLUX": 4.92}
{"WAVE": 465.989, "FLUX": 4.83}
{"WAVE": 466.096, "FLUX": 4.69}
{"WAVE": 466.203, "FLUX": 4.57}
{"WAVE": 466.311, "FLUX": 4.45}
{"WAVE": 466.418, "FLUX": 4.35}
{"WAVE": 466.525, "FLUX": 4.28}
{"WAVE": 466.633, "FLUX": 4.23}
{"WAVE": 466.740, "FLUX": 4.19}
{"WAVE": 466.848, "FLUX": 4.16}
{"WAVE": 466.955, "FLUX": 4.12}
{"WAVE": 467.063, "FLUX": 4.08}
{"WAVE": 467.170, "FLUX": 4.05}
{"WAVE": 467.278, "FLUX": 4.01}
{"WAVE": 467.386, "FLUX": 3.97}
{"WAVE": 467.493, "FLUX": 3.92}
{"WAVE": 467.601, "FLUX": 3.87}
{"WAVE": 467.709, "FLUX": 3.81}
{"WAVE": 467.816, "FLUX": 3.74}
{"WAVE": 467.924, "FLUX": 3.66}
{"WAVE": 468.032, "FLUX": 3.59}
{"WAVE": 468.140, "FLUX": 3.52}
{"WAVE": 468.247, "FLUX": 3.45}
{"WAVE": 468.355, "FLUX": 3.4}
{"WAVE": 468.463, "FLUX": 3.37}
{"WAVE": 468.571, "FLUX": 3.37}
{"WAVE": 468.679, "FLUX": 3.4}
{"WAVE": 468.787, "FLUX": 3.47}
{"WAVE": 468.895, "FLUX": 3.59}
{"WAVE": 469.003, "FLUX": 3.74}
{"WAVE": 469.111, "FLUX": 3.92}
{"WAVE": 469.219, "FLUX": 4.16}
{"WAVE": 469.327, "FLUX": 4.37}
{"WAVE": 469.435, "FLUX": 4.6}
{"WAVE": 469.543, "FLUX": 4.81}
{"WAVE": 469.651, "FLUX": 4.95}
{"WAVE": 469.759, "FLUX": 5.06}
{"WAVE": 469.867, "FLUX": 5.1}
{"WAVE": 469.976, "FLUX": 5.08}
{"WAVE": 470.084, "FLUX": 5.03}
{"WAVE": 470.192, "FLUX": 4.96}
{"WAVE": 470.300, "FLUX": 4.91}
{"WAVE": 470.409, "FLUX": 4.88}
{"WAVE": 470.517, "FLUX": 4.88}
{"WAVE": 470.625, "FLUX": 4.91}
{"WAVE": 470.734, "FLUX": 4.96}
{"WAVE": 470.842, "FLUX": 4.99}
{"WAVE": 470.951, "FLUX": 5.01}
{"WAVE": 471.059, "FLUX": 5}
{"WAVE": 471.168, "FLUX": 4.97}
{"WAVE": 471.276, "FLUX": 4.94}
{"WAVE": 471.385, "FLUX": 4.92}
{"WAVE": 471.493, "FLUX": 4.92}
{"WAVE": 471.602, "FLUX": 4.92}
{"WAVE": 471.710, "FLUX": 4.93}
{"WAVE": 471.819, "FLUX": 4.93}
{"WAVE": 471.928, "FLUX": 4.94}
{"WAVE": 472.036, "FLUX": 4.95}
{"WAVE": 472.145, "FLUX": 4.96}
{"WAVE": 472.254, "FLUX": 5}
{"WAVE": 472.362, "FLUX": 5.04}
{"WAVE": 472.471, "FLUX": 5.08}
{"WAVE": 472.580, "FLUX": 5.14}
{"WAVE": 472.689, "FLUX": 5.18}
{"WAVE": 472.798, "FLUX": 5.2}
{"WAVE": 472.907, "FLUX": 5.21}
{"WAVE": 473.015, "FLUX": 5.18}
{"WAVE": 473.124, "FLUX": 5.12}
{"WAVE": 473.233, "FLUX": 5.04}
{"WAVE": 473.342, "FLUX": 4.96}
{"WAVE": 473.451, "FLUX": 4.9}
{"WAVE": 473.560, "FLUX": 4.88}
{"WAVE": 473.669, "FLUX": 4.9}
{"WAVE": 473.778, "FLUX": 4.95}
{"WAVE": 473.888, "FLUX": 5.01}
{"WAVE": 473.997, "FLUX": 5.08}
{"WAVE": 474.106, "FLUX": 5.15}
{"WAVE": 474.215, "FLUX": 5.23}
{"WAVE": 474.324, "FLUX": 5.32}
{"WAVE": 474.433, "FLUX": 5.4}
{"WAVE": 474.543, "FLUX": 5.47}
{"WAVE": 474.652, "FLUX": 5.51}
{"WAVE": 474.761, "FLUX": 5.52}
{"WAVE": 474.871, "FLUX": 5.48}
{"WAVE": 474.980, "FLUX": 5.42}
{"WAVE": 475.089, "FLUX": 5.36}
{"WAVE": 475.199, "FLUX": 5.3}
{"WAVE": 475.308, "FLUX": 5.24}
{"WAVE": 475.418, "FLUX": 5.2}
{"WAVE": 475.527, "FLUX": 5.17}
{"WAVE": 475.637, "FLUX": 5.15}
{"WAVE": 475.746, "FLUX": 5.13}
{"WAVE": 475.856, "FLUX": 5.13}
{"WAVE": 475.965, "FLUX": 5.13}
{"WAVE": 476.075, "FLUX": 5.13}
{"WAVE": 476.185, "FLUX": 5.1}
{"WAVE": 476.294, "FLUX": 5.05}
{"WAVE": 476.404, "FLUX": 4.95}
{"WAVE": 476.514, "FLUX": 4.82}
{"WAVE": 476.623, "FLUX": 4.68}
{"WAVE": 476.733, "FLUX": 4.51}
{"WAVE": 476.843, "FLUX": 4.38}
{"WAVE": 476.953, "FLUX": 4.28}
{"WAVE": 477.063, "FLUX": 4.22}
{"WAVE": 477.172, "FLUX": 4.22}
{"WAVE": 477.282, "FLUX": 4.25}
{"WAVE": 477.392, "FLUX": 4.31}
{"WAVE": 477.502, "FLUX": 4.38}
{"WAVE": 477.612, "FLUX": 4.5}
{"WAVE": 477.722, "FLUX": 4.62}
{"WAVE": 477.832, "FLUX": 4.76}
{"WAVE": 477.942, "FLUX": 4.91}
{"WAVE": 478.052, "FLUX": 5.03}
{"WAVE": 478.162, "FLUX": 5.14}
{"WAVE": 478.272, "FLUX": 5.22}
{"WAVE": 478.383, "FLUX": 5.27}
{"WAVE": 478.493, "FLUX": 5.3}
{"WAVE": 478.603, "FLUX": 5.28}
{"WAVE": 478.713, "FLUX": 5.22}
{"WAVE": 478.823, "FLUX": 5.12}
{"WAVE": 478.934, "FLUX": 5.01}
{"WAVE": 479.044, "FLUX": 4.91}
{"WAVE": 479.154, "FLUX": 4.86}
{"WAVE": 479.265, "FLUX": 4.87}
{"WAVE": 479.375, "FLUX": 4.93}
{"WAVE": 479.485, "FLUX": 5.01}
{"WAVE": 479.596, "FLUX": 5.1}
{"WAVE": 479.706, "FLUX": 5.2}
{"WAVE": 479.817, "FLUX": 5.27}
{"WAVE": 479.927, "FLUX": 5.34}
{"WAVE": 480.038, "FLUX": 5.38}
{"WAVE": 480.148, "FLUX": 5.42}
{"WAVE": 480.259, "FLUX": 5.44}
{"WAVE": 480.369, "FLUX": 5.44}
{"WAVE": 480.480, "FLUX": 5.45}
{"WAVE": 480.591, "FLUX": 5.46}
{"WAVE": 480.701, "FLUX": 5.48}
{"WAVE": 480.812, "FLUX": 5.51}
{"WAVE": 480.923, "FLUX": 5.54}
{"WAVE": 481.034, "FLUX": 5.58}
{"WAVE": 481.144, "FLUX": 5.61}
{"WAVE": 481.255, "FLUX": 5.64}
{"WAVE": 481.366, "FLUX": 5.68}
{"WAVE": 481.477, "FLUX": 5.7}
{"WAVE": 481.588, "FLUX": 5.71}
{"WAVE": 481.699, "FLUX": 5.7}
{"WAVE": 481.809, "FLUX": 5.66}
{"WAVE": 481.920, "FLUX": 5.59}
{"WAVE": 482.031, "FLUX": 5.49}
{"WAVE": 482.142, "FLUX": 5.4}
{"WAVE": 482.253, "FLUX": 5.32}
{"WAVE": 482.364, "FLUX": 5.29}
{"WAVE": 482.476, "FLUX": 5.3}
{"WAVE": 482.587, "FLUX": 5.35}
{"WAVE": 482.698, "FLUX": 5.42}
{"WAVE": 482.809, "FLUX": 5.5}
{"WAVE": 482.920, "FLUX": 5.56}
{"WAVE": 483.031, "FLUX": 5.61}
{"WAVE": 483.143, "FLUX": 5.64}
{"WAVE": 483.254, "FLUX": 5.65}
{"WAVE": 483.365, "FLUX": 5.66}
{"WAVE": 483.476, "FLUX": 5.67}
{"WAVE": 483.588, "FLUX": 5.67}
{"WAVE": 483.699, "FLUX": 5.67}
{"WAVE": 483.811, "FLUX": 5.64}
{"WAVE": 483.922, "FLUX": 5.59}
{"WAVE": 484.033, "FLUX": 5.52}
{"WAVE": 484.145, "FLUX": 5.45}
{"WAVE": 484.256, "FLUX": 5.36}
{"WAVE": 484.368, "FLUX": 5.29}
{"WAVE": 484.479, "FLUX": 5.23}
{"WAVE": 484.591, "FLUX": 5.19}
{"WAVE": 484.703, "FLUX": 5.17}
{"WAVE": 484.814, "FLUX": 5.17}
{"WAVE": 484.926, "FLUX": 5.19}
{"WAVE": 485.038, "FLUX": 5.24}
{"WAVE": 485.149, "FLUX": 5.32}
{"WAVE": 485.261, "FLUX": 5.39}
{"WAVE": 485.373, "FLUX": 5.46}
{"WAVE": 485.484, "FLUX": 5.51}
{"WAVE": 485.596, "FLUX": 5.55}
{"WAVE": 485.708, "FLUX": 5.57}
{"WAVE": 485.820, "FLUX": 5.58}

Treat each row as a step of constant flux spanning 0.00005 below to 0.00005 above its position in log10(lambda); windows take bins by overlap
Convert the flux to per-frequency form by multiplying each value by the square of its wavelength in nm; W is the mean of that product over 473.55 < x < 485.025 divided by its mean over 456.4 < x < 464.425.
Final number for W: 1.25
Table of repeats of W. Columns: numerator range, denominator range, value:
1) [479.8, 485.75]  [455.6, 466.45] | 1.33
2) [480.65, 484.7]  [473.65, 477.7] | 1.14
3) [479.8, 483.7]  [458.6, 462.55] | 1.33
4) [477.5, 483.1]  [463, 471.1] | 1.27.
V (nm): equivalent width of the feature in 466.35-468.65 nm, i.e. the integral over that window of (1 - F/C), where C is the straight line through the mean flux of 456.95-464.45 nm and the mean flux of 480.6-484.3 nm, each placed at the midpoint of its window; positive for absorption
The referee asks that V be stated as 0.47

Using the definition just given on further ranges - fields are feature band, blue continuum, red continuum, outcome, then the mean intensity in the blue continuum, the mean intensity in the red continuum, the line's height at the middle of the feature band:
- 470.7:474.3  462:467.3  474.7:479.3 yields -0.18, 4.51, 4.94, 4.78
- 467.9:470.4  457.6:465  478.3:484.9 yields 0.36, 4.53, 5.4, 4.86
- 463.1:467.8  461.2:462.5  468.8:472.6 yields 0.31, 4.77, 4.8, 4.78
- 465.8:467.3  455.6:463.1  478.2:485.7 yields 0.12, 4.48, 5.39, 4.77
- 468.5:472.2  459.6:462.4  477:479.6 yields 0.04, 4.56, 4.85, 4.71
